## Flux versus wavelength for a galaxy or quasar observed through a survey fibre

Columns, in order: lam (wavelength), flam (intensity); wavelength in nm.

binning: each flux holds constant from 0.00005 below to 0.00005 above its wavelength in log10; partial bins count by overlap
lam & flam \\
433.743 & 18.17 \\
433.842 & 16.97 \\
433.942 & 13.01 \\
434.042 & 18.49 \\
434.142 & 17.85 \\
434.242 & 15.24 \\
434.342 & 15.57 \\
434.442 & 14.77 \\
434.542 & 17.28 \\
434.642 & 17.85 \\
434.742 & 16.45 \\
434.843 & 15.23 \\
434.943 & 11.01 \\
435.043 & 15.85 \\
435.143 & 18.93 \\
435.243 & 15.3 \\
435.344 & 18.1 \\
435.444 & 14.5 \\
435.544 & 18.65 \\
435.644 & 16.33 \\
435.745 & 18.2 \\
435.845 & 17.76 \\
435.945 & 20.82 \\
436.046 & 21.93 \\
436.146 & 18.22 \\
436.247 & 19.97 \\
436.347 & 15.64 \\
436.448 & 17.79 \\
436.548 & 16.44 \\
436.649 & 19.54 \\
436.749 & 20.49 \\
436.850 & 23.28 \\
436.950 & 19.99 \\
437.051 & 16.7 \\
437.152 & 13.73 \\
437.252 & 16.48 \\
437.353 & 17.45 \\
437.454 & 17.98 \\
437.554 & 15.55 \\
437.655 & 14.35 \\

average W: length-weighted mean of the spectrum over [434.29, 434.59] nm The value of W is 15.9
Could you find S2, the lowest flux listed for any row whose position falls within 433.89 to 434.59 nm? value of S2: 13.01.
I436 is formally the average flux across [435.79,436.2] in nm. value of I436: 19.7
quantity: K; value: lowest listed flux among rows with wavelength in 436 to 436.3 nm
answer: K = 18.22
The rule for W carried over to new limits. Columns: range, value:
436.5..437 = 20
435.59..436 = 18.3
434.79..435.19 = 15.2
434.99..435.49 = 16.5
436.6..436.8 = 20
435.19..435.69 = 16.6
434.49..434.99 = 15.6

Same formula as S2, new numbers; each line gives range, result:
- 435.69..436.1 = 17.76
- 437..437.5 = 13.73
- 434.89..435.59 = 11.01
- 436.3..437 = 15.64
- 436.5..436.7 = 16.44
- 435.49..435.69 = 16.33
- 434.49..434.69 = 17.28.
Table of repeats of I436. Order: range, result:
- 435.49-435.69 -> 17.5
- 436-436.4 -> 18.9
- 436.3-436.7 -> 17.4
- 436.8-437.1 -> 20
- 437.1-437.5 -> 16.4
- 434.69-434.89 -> 15.8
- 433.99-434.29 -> 17.2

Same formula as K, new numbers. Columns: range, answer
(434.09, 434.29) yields 15.24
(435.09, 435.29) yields 15.3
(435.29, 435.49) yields 14.5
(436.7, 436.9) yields 20.49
